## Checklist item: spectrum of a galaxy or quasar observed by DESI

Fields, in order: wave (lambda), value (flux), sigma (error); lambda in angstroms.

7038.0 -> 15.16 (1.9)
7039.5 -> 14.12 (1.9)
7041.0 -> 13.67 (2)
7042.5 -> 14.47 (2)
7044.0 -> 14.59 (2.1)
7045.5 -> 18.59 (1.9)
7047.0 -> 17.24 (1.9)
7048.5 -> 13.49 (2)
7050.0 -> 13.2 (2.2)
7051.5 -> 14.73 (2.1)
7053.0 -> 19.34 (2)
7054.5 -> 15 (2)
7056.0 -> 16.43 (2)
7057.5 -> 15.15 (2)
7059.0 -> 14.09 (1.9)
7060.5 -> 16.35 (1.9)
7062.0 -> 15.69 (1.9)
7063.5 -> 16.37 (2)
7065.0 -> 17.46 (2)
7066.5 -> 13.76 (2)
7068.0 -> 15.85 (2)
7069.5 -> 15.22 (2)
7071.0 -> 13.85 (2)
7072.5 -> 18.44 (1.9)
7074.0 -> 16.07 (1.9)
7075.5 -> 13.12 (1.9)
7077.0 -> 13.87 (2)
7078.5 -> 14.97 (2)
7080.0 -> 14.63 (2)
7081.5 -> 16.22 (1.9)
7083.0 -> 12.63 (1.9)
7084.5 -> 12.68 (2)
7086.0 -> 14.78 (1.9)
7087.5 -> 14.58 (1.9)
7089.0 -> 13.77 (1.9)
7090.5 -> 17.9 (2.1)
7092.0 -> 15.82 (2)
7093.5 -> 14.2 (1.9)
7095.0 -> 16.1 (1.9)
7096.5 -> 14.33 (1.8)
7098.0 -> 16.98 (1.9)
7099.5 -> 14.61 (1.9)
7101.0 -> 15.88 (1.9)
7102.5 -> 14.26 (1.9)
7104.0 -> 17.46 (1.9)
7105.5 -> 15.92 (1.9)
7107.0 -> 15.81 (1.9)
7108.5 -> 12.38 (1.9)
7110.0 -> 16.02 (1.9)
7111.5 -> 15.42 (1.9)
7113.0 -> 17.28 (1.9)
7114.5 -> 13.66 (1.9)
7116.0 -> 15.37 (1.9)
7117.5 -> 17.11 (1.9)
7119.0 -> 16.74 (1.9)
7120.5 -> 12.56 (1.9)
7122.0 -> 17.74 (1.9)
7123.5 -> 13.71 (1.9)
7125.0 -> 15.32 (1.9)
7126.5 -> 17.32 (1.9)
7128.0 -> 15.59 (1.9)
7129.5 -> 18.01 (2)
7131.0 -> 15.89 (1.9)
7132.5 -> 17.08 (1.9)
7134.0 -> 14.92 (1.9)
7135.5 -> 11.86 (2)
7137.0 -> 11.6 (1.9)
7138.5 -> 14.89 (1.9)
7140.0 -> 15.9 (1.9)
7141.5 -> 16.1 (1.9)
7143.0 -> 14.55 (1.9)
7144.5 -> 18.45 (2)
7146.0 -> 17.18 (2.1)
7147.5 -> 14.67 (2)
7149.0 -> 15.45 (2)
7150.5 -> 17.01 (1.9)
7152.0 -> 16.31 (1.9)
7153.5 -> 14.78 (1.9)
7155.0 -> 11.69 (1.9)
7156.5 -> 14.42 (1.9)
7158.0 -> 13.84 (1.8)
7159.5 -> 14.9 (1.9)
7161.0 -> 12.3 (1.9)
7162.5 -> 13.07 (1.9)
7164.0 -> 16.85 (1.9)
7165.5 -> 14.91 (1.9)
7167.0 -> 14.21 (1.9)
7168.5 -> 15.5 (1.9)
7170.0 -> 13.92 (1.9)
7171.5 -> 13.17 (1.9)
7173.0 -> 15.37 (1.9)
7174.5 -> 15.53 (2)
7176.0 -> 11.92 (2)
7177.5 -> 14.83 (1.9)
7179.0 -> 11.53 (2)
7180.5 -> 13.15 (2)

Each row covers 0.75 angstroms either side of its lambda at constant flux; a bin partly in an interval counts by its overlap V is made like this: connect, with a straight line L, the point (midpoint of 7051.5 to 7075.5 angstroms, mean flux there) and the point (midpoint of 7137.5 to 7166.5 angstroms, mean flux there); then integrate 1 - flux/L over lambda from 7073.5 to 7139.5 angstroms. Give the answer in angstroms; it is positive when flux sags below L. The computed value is 1.3 angstroms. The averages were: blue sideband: 15.8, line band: 15.2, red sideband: 15.1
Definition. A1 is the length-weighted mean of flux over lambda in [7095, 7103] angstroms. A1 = 15.3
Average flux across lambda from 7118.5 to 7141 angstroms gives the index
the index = 15.3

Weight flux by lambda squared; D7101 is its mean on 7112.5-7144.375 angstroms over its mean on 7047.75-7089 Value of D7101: 1.0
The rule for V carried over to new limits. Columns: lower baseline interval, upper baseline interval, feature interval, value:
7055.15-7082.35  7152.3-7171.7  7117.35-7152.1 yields -2.6 angstroms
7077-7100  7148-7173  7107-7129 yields -1.1 angstroms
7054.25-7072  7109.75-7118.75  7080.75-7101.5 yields 0.9 angstroms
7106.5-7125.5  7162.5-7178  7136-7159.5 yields -0.3 angstroms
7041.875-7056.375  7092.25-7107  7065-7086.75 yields 1.1 angstroms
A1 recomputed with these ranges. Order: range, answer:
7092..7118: 15.5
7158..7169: 14.5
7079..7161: 15.2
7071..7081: 15.1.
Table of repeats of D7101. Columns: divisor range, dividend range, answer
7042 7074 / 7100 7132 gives 1.02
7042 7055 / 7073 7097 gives 0.95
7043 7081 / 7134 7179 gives 0.97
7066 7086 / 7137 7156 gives 1.07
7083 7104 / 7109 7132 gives 1.06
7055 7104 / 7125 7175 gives 1.01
